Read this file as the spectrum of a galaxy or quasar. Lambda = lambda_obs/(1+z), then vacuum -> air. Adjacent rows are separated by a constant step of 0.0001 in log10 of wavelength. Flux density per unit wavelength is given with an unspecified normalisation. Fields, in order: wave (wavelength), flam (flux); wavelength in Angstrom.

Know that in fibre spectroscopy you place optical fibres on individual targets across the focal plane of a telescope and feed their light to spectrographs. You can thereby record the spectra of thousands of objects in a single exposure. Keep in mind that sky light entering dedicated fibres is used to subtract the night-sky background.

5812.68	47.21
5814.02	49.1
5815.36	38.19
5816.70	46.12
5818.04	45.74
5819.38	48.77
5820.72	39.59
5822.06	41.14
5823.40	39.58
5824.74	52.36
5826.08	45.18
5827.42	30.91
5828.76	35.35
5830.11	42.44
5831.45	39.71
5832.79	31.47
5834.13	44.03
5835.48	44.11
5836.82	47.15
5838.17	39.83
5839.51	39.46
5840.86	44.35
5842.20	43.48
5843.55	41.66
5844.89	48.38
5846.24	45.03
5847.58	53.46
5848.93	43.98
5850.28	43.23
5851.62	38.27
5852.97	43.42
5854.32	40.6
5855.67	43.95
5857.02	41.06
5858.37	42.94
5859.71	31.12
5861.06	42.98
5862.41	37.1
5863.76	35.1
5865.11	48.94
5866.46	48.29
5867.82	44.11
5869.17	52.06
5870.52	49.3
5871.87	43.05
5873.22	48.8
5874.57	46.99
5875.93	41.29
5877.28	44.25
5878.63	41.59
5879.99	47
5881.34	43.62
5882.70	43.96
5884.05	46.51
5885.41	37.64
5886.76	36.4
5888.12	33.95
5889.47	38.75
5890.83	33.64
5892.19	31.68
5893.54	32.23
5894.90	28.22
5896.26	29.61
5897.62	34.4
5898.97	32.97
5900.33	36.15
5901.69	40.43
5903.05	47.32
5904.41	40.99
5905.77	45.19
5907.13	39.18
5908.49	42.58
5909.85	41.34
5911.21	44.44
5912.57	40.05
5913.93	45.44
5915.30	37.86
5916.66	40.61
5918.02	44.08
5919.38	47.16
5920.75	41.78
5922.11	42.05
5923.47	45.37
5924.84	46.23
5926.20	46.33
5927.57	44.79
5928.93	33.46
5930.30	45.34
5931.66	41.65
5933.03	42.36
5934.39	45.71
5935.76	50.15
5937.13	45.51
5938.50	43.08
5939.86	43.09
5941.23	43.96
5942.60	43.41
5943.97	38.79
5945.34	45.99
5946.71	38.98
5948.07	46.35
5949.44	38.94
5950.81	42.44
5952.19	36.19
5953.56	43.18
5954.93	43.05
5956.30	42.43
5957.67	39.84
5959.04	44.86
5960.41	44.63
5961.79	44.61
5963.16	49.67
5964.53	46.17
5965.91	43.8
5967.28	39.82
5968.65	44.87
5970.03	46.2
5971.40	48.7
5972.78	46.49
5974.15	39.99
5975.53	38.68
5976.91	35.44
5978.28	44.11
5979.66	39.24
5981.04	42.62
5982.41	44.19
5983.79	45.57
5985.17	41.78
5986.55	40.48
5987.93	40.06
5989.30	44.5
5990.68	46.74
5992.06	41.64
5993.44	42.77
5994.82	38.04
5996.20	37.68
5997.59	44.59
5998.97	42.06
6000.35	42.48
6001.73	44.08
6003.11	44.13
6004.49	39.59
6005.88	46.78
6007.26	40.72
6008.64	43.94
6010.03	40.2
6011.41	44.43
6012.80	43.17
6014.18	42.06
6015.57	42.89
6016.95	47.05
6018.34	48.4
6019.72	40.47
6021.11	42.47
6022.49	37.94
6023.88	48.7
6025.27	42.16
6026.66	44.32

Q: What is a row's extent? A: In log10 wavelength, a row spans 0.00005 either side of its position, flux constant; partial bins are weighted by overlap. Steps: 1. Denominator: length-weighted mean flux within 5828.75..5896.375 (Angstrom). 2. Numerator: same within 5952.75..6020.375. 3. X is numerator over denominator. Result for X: 1.0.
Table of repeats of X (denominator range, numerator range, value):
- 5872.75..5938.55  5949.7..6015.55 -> 1.04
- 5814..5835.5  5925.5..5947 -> 1.04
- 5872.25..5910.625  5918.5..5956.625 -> 1.09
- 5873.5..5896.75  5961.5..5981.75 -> 1.11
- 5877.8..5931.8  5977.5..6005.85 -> 1.05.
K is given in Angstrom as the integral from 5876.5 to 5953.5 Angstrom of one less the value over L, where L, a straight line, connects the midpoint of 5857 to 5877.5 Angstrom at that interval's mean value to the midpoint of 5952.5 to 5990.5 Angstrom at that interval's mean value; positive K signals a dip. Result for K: 4.1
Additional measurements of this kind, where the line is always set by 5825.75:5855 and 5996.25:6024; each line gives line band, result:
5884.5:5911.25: 3.23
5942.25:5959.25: 0.37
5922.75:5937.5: -0.57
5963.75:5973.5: -0.54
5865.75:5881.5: -1.38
